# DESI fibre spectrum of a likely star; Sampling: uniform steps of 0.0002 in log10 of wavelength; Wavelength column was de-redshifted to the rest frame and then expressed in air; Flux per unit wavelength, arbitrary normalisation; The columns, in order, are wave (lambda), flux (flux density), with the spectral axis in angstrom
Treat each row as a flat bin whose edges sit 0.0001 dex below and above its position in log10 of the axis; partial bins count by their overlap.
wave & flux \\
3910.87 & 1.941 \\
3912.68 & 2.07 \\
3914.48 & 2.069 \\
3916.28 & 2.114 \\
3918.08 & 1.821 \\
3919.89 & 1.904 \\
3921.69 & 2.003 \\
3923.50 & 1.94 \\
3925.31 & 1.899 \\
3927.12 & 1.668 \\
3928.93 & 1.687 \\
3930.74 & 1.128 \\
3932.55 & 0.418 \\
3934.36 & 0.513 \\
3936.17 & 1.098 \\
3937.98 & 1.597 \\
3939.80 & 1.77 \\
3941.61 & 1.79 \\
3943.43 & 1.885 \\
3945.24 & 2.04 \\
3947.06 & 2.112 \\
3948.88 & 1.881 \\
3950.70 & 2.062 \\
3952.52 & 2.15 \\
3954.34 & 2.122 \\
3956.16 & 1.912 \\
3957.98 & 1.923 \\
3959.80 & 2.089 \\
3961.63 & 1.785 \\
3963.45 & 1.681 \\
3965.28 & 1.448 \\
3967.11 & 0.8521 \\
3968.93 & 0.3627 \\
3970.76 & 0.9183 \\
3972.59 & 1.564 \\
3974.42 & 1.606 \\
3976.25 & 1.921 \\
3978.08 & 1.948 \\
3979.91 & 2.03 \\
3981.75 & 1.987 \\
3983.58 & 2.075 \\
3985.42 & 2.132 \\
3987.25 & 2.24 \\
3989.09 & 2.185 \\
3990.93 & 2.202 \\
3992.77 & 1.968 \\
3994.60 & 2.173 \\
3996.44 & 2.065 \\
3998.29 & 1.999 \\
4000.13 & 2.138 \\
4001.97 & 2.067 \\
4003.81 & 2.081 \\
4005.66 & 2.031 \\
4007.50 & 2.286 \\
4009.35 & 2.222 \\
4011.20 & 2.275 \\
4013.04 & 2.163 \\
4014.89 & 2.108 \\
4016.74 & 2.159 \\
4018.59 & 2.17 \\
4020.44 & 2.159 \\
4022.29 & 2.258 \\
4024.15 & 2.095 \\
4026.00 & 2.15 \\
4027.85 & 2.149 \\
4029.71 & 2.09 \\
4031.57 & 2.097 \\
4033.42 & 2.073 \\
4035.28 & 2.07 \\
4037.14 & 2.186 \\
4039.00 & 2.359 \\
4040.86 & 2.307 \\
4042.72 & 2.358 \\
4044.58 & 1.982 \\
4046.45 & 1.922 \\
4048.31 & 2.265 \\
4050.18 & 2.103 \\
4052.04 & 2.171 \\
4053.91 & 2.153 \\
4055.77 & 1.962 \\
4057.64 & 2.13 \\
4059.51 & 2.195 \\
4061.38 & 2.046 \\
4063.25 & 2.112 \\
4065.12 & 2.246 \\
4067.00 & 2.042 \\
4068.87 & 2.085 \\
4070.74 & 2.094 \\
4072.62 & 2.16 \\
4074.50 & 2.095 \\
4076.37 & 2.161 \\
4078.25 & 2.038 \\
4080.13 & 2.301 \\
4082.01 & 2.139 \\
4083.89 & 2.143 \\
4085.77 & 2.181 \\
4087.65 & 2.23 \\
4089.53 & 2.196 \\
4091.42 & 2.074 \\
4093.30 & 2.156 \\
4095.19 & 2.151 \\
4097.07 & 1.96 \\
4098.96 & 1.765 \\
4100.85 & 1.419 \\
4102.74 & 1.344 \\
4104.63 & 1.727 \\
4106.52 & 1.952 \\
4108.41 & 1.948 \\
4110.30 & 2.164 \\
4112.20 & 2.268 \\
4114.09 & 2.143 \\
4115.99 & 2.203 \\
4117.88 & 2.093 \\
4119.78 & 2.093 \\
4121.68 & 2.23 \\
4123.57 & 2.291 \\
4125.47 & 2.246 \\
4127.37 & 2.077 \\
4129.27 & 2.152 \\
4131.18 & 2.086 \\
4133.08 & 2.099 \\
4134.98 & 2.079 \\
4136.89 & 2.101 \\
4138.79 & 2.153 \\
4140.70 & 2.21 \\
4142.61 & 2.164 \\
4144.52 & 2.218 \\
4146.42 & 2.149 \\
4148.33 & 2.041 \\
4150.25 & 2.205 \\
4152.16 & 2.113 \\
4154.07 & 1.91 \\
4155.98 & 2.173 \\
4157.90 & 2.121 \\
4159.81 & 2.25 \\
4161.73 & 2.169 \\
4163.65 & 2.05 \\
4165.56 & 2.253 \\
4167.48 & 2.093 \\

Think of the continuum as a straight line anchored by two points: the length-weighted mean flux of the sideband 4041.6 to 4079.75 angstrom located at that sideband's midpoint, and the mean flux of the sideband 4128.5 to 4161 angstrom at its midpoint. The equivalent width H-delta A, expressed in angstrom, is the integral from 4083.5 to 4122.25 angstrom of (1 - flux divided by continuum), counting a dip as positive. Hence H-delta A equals 2.0 angstrom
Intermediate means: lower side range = 2.12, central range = 2.02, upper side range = 2.13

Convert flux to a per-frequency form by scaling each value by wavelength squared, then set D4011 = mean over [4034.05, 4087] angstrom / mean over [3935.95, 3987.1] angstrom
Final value 1.28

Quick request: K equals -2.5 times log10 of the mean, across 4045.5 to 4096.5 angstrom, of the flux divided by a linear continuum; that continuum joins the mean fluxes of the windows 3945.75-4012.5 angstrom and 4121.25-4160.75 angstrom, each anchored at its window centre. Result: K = -0.05 mag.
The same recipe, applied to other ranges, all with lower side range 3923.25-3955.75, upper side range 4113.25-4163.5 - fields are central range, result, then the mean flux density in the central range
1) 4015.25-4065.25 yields -0.13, 2.14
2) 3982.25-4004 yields -0.18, 2.11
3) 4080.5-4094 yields -0.08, 2.17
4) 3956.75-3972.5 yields 0.22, 1.4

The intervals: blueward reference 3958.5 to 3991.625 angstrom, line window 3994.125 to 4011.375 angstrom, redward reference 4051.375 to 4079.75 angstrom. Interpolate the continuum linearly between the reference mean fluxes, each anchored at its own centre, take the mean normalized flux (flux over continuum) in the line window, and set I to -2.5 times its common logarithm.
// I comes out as -0.15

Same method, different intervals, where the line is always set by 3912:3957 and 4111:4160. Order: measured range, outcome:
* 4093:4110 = 0.141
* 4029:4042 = -0.119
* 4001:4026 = -0.137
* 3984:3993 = -0.163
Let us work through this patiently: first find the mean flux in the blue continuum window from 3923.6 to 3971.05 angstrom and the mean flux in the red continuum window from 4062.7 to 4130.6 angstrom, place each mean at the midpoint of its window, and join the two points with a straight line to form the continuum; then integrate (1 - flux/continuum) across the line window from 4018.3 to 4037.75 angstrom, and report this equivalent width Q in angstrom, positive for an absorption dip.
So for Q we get -3.0 angstrom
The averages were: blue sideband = 1.58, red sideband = 2.07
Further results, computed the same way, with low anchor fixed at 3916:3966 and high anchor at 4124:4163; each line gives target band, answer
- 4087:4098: -0.5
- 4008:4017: -1.5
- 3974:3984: -0.7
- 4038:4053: -1.9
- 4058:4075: -1.2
